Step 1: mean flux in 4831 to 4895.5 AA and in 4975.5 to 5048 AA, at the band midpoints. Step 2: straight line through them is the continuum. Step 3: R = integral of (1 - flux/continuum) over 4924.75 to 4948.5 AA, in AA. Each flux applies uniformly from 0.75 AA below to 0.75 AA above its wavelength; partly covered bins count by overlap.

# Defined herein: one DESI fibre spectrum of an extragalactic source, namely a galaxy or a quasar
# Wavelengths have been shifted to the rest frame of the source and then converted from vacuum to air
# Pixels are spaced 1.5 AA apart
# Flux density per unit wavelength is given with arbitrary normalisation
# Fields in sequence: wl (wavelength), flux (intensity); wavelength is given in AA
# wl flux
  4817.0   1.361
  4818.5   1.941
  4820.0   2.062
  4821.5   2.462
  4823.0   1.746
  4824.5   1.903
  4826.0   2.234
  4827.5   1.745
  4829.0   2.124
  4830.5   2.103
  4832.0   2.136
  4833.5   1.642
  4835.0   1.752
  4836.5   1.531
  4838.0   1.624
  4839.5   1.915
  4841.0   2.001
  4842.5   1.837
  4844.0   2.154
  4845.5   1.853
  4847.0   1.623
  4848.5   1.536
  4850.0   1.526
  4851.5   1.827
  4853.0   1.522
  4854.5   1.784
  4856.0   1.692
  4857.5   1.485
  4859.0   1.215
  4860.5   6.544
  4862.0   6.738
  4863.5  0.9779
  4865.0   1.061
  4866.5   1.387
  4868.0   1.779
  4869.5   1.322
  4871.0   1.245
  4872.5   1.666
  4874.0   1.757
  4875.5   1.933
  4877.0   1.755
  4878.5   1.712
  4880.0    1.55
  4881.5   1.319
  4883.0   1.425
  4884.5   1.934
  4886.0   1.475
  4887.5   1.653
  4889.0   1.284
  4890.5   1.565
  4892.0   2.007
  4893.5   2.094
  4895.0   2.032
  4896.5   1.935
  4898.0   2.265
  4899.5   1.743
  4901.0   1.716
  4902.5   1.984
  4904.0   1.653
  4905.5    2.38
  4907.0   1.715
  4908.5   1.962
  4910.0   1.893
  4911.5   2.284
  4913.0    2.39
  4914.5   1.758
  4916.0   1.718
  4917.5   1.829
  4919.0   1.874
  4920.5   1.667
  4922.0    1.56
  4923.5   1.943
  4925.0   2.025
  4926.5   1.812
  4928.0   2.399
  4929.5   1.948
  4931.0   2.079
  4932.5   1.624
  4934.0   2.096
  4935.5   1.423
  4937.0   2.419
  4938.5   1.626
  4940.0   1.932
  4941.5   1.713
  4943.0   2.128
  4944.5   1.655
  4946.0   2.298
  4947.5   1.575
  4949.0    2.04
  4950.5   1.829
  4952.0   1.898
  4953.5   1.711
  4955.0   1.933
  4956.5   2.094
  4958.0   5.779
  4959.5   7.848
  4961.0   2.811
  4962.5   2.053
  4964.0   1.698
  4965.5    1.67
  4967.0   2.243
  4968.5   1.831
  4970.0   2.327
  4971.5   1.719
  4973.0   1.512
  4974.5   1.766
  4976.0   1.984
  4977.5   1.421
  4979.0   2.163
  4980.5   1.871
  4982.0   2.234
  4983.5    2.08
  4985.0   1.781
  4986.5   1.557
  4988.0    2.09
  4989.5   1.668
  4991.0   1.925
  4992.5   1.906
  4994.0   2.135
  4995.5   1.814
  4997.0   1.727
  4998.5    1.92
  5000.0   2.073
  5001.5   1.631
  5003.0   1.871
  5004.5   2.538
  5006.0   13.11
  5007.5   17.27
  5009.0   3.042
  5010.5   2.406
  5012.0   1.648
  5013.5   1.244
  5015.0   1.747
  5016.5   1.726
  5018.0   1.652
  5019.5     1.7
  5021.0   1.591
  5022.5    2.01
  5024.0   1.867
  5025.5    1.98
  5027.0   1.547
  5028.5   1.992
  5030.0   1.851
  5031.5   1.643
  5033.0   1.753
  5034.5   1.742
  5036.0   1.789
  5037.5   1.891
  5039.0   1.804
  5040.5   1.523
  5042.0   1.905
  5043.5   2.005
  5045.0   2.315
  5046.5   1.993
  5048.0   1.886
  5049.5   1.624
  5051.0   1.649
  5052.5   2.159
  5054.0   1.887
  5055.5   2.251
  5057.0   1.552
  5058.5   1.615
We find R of 2.6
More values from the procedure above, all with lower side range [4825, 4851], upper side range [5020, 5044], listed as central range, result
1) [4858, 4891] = -2.35 AA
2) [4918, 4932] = -0.70 AA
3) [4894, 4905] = -0.53 AA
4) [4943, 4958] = -2.30 AA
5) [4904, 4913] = -1.05 AA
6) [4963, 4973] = -0.40 AA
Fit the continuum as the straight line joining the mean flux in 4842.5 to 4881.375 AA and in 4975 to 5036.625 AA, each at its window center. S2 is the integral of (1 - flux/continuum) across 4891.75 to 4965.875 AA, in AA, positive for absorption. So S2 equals 3.4 AA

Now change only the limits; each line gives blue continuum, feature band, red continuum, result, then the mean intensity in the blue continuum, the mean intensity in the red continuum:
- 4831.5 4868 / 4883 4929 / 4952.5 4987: 6.6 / 2.05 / 2.35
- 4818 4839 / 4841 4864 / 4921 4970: -3.4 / 1.93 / 2.24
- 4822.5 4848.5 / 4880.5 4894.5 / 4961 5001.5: 1.8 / 1.87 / 1.9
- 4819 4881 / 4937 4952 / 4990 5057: 2.3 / 1.96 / 2.48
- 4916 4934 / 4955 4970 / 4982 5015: -3.0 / 1.89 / 3.16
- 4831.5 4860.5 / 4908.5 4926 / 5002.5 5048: 2.4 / 1.84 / 2.76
